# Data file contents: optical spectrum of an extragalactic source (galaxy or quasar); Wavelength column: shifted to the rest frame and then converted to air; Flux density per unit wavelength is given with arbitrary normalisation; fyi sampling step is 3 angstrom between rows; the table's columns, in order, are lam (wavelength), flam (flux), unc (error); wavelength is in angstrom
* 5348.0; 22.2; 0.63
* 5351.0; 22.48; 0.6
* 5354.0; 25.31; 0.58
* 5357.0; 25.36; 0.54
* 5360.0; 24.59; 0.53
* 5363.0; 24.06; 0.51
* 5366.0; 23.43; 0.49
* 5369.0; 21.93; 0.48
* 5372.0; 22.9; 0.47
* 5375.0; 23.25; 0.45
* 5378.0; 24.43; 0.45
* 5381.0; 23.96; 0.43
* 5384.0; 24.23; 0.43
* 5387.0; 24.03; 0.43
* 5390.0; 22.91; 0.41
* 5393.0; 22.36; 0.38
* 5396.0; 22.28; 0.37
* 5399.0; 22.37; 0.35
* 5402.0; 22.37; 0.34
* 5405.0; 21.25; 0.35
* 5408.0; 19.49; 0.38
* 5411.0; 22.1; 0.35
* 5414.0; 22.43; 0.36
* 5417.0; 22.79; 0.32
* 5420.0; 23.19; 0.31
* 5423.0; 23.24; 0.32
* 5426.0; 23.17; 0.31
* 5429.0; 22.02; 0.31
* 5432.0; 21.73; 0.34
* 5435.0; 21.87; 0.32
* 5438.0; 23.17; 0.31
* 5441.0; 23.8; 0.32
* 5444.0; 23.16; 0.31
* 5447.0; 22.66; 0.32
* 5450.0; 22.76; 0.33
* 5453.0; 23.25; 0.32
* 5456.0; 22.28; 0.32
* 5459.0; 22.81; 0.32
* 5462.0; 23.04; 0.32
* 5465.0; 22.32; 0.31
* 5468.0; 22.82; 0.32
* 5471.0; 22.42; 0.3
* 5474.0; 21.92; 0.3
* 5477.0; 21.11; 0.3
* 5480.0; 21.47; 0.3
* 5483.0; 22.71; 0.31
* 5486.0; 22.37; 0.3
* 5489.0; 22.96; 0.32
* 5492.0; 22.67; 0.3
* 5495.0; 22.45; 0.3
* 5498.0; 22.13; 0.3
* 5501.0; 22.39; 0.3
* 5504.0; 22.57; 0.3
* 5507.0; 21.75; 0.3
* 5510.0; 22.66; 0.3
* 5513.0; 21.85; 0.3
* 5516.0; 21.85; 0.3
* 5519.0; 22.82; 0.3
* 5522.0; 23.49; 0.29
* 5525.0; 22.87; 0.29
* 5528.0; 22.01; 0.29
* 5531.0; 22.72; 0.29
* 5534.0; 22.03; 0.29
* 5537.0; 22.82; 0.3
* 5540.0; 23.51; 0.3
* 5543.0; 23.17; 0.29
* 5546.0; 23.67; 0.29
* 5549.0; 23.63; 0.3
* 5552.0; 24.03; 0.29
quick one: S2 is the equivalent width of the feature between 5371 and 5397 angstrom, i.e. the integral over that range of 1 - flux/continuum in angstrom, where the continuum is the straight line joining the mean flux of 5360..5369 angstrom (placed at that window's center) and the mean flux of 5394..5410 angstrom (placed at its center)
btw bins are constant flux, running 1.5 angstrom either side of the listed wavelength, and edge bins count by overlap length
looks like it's -1.0 angstrom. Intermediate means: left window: 23.6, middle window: 23.4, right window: 21.6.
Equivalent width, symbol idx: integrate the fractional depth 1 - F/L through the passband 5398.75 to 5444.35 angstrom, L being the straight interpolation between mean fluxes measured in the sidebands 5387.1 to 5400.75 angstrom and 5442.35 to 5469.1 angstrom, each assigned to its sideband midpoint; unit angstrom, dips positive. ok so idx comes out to 0.7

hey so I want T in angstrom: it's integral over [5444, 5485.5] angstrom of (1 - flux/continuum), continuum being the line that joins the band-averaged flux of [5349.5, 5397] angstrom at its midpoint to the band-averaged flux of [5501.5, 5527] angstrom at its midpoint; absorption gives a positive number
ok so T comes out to 0.8 angstrom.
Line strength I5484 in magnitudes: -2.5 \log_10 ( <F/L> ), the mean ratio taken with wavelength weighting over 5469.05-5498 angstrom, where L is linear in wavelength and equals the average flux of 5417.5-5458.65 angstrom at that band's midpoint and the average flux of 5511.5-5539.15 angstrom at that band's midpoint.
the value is 0.02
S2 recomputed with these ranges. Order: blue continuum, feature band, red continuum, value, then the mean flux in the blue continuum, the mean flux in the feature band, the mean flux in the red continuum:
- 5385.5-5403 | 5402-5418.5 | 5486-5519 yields 0.72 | 22.7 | 21.7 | 22.4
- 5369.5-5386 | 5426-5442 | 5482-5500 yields 0.39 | 23.7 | 22.5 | 22.5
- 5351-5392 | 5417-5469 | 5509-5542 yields 1.05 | 23.8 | 22.8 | 22.6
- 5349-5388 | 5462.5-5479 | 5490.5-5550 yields 0.63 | 23.8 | 22.2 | 22.6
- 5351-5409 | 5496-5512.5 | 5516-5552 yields 0.53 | 23.2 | 22.3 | 23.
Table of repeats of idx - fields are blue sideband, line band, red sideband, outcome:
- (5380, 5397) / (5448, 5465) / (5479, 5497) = -0.04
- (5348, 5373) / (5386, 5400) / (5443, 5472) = 0.37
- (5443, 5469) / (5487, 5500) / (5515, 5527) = 0.13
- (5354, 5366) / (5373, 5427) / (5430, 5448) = 2.00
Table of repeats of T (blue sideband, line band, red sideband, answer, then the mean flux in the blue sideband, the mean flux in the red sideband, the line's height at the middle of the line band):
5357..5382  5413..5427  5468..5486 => 0.0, 23.7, 22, 22.9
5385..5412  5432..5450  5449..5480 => -0.4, 22.2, 22.4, 22.3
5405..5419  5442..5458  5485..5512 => -0.6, 21.7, 22.4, 22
